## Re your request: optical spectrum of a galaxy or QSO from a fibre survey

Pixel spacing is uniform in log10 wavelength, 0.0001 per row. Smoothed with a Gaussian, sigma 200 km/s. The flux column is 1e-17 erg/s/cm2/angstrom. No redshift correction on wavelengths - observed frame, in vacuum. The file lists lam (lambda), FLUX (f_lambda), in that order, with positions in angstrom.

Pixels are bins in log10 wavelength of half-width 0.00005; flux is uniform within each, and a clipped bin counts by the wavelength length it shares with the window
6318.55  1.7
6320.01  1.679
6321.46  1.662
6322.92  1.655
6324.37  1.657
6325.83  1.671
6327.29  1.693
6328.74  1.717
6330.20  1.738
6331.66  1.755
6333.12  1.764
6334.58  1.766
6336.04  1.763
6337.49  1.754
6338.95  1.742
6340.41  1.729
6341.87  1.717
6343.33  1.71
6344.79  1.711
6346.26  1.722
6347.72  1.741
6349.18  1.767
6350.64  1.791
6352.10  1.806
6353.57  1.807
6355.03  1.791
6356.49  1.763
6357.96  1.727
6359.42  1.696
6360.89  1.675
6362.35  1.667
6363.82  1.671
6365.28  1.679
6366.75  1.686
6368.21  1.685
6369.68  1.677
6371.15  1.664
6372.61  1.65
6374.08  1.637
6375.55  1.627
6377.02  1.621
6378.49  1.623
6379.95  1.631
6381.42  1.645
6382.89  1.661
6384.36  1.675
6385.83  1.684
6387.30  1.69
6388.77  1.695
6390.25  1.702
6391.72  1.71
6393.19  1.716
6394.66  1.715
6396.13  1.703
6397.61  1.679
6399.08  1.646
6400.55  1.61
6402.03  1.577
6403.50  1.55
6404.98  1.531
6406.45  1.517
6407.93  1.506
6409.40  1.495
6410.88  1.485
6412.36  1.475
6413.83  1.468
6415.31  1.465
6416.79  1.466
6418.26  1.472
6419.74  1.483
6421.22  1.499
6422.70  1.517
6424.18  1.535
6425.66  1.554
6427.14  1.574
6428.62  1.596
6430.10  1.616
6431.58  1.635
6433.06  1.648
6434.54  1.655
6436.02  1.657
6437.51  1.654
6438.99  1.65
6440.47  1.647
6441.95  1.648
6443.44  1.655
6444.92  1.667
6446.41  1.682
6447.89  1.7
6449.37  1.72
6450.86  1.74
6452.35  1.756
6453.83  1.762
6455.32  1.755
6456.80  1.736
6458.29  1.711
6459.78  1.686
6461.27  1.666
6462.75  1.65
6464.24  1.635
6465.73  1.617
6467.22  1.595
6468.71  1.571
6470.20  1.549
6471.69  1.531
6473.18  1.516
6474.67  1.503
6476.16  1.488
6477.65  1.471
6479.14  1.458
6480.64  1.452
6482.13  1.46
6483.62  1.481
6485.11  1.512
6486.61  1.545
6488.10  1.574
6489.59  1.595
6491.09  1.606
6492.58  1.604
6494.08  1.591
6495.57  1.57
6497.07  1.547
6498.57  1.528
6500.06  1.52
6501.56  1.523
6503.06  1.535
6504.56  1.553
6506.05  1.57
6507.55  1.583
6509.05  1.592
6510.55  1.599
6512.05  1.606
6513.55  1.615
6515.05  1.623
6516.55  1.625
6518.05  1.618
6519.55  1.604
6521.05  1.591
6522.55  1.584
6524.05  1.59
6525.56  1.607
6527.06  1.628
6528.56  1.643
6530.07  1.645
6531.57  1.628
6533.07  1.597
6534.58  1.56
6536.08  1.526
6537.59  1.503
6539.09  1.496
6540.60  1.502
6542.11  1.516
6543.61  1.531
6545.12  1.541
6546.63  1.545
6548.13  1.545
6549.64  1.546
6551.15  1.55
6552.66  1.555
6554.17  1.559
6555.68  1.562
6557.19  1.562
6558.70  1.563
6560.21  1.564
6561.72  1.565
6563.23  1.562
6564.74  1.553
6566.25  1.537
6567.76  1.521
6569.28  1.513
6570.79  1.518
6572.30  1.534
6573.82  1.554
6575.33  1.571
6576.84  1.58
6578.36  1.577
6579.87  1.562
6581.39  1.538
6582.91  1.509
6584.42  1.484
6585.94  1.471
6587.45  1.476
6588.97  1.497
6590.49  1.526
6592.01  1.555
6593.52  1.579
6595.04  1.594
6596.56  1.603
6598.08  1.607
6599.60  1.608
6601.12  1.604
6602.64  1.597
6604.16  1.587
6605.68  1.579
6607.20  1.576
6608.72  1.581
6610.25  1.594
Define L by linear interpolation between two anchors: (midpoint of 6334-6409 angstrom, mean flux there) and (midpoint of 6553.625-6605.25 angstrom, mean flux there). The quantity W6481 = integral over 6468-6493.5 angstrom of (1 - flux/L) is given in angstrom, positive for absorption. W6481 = 1.4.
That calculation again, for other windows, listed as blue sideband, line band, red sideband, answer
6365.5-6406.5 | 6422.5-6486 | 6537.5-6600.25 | 0.0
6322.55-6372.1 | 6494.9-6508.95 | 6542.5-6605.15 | 0.5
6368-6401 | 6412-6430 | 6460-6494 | 1.2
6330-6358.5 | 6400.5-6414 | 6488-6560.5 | 1.4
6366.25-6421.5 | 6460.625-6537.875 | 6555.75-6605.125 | 0.3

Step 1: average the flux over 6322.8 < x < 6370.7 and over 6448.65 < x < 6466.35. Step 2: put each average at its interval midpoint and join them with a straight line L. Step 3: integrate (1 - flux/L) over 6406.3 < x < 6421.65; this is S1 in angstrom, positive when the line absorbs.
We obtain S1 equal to 2.0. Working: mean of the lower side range 1.72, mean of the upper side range 1.7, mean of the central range 1.48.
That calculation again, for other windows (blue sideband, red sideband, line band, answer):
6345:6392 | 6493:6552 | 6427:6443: 0.04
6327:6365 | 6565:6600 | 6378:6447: 3.28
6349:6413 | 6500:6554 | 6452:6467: -0.74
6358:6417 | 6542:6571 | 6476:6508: 0.85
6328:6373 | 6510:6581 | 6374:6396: 0.37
